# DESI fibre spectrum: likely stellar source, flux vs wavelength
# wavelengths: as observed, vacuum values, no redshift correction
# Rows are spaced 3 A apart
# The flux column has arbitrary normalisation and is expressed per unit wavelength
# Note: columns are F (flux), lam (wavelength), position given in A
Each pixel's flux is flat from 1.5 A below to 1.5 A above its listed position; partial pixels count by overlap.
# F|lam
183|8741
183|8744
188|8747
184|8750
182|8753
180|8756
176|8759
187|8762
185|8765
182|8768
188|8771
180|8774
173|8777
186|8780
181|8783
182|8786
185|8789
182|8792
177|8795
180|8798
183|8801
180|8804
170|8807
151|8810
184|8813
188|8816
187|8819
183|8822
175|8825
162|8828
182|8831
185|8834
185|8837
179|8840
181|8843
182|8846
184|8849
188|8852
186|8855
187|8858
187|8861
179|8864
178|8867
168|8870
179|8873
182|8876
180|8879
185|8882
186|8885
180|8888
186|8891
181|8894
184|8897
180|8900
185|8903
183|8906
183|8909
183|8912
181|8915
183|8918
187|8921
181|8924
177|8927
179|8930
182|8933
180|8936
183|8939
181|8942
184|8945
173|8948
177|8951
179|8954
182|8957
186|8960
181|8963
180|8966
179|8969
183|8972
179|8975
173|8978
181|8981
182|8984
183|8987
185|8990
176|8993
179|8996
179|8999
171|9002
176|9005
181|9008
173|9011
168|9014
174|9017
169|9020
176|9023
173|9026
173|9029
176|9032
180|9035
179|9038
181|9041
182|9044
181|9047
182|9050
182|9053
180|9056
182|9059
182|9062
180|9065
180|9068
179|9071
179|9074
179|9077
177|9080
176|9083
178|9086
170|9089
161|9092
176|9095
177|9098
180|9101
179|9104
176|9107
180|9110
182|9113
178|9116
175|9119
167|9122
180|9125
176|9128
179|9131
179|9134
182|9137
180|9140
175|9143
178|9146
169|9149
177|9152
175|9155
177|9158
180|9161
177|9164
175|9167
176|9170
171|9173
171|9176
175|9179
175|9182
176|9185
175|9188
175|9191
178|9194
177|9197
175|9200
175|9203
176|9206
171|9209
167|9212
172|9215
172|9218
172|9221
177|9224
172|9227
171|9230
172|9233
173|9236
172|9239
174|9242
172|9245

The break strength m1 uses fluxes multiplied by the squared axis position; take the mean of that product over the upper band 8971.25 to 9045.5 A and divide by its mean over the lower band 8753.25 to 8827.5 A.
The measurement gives 1.0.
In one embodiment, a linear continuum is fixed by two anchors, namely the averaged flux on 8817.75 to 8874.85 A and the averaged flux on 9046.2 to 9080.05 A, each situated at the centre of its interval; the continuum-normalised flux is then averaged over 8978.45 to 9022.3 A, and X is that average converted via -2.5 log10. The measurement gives 0.02 mag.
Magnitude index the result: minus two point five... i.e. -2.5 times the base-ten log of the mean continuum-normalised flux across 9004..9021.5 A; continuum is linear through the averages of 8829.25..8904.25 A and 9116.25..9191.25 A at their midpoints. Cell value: 0.03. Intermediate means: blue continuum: 182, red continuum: 176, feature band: 173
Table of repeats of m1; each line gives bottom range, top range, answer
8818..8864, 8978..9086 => 1.02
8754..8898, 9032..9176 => 1.04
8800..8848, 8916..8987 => 1.04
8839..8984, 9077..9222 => 1.02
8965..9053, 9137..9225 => 1.02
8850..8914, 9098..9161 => 1.03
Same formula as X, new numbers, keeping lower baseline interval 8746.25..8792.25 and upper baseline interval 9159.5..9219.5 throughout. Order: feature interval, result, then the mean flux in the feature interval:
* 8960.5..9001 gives -0.01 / 180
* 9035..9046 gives -0.02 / 181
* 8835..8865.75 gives -0.02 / 184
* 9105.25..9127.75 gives -0.01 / 177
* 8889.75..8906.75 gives -0.02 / 183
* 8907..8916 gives -0.02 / 182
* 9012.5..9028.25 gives 0.03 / 172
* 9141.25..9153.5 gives 0.00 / 175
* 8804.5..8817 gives 0.05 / 173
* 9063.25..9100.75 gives 0.00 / 176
